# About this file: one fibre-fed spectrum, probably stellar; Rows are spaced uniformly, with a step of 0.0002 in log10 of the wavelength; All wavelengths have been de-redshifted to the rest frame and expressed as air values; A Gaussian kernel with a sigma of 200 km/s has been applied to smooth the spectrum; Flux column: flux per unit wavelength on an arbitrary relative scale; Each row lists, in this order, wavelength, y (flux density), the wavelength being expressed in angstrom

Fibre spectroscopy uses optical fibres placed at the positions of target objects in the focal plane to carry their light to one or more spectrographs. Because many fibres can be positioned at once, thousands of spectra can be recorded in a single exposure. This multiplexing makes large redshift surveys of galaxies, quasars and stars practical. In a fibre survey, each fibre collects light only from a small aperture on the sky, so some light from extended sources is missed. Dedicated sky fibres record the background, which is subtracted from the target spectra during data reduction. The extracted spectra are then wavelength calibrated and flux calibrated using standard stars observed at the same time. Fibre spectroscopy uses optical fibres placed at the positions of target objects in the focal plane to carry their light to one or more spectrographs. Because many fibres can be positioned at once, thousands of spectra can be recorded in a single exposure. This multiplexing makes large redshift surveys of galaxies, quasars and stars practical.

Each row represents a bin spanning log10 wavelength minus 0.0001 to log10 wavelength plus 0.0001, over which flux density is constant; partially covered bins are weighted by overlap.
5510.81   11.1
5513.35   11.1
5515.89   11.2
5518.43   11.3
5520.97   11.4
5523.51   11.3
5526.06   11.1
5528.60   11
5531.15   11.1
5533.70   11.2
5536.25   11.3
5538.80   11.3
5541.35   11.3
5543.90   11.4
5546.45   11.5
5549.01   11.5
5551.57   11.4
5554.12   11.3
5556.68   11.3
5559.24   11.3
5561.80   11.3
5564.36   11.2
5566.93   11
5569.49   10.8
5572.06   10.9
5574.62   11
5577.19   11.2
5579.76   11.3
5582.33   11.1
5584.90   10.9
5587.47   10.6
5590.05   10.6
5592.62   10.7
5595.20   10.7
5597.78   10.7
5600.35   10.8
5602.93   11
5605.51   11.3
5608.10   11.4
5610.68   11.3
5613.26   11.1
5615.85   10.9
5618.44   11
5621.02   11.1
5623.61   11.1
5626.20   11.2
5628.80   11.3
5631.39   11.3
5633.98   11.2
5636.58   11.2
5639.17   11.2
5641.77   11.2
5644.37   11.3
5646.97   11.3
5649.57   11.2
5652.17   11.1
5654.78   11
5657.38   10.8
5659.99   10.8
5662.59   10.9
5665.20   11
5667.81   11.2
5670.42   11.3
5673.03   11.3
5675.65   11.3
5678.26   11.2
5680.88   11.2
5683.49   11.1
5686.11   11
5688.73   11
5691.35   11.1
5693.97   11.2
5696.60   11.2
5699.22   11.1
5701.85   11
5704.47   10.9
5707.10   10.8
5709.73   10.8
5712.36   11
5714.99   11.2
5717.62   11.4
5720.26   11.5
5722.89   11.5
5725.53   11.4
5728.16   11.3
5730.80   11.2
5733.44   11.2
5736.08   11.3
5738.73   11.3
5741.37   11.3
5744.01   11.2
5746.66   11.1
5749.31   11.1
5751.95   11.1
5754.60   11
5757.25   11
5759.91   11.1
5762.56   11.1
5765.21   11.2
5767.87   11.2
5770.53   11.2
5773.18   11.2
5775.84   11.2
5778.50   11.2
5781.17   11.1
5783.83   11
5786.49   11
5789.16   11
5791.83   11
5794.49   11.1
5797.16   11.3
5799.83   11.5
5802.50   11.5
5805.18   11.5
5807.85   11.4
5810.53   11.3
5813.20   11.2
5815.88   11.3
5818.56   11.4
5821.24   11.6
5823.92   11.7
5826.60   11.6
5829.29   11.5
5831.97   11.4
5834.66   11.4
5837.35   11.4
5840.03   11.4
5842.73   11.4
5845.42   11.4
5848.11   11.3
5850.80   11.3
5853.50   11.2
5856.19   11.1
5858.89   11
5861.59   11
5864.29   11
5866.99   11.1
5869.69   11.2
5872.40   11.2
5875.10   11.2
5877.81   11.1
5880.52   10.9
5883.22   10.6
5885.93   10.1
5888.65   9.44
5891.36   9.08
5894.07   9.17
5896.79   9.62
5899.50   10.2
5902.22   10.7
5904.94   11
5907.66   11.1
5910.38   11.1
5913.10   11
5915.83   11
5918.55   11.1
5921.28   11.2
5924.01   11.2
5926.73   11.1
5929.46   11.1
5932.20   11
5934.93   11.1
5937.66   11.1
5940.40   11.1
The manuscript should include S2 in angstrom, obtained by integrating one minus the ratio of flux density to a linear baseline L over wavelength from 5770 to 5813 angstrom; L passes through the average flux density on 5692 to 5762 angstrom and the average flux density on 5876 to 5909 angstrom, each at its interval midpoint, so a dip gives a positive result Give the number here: -1.63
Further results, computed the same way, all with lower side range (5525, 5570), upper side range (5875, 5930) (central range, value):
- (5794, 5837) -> -2.66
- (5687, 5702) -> -0.17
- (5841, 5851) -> -0.61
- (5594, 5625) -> 0.28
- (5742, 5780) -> -0.98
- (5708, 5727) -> -0.54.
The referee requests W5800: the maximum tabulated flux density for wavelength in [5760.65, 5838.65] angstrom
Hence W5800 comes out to 11.7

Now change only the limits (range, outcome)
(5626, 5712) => 11.3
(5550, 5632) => 11.4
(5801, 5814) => 11.5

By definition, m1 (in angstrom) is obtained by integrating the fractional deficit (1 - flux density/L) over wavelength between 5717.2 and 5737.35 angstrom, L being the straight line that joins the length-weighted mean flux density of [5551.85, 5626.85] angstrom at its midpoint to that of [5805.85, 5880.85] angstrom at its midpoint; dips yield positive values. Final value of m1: -0.3 angstrom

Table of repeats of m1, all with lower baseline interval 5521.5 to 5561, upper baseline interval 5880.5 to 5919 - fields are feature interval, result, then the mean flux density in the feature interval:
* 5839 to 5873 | -2.30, 11.2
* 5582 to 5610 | 0.64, 10.9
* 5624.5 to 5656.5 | -0.48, 11.2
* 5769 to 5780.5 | -0.54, 11.2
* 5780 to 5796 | -0.56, 11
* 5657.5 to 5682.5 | -0.36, 11.1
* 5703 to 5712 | 0.01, 10.9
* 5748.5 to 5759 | -0.29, 11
